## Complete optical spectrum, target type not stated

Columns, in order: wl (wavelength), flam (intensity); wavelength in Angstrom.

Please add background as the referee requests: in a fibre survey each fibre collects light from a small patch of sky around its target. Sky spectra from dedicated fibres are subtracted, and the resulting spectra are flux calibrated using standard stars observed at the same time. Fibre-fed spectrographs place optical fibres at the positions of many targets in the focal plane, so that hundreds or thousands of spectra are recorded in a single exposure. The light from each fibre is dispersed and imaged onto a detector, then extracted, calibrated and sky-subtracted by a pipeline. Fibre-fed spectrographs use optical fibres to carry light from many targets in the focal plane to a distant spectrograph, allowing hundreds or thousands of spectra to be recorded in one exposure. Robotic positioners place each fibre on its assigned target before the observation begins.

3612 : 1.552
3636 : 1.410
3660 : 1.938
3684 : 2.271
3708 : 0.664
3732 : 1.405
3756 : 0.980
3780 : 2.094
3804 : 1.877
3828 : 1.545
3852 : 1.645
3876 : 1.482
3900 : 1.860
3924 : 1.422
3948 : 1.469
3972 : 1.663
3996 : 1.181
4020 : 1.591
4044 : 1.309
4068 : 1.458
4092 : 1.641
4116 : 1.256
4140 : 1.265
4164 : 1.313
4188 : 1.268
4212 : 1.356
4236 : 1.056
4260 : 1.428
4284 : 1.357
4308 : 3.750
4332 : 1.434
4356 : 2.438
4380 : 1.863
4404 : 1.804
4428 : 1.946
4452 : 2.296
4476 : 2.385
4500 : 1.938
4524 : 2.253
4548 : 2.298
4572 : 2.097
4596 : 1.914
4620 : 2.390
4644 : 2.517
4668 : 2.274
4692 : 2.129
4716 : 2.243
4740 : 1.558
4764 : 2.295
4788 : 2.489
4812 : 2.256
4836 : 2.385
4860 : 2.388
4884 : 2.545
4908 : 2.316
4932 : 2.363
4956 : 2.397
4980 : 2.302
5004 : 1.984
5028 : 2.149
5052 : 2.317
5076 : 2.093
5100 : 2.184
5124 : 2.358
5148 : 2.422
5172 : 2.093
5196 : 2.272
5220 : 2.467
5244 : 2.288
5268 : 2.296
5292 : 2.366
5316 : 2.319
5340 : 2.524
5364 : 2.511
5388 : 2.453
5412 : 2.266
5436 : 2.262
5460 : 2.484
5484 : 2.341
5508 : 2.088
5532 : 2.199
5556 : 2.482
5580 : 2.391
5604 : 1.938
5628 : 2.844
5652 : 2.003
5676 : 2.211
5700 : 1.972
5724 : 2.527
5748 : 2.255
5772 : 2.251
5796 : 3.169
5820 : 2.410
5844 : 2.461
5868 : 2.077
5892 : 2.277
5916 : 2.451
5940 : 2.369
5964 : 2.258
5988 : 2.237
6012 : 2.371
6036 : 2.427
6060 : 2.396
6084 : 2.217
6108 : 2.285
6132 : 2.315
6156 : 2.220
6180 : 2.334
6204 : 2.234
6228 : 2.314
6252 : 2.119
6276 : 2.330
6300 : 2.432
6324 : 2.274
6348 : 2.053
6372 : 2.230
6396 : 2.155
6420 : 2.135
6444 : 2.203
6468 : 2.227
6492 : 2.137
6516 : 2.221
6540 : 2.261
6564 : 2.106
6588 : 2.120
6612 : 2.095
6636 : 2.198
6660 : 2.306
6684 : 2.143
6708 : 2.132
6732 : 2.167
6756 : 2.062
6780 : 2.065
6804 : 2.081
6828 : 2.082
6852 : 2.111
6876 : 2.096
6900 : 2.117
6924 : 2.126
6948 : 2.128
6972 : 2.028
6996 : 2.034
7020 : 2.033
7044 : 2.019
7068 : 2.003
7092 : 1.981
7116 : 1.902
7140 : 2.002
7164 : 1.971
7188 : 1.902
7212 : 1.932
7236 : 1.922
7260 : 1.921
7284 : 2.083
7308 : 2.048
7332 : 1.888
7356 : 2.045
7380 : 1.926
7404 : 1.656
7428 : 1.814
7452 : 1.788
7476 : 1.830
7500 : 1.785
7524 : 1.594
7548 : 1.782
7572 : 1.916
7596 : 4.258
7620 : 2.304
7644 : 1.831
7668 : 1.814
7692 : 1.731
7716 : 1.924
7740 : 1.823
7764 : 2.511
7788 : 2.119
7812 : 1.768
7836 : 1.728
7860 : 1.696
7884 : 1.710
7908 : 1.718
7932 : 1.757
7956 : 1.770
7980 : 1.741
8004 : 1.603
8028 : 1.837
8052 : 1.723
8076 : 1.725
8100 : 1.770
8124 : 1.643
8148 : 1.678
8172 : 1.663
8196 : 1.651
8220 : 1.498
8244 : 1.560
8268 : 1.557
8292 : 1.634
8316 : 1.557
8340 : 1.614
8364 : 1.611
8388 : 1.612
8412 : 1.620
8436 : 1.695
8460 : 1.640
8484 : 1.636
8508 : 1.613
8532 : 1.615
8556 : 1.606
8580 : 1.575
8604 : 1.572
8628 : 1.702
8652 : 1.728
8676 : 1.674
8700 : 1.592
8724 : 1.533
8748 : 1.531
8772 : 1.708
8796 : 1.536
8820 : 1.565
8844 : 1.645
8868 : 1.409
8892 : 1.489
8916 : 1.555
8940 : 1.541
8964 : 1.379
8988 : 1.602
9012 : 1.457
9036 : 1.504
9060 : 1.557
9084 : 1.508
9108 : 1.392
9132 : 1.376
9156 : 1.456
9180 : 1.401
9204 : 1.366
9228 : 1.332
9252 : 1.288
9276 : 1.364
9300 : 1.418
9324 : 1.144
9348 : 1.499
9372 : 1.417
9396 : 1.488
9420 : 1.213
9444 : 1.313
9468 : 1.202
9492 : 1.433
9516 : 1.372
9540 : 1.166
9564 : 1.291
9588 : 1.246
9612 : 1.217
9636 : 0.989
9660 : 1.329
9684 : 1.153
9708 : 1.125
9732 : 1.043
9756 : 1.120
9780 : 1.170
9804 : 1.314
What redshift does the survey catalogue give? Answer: 0.16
